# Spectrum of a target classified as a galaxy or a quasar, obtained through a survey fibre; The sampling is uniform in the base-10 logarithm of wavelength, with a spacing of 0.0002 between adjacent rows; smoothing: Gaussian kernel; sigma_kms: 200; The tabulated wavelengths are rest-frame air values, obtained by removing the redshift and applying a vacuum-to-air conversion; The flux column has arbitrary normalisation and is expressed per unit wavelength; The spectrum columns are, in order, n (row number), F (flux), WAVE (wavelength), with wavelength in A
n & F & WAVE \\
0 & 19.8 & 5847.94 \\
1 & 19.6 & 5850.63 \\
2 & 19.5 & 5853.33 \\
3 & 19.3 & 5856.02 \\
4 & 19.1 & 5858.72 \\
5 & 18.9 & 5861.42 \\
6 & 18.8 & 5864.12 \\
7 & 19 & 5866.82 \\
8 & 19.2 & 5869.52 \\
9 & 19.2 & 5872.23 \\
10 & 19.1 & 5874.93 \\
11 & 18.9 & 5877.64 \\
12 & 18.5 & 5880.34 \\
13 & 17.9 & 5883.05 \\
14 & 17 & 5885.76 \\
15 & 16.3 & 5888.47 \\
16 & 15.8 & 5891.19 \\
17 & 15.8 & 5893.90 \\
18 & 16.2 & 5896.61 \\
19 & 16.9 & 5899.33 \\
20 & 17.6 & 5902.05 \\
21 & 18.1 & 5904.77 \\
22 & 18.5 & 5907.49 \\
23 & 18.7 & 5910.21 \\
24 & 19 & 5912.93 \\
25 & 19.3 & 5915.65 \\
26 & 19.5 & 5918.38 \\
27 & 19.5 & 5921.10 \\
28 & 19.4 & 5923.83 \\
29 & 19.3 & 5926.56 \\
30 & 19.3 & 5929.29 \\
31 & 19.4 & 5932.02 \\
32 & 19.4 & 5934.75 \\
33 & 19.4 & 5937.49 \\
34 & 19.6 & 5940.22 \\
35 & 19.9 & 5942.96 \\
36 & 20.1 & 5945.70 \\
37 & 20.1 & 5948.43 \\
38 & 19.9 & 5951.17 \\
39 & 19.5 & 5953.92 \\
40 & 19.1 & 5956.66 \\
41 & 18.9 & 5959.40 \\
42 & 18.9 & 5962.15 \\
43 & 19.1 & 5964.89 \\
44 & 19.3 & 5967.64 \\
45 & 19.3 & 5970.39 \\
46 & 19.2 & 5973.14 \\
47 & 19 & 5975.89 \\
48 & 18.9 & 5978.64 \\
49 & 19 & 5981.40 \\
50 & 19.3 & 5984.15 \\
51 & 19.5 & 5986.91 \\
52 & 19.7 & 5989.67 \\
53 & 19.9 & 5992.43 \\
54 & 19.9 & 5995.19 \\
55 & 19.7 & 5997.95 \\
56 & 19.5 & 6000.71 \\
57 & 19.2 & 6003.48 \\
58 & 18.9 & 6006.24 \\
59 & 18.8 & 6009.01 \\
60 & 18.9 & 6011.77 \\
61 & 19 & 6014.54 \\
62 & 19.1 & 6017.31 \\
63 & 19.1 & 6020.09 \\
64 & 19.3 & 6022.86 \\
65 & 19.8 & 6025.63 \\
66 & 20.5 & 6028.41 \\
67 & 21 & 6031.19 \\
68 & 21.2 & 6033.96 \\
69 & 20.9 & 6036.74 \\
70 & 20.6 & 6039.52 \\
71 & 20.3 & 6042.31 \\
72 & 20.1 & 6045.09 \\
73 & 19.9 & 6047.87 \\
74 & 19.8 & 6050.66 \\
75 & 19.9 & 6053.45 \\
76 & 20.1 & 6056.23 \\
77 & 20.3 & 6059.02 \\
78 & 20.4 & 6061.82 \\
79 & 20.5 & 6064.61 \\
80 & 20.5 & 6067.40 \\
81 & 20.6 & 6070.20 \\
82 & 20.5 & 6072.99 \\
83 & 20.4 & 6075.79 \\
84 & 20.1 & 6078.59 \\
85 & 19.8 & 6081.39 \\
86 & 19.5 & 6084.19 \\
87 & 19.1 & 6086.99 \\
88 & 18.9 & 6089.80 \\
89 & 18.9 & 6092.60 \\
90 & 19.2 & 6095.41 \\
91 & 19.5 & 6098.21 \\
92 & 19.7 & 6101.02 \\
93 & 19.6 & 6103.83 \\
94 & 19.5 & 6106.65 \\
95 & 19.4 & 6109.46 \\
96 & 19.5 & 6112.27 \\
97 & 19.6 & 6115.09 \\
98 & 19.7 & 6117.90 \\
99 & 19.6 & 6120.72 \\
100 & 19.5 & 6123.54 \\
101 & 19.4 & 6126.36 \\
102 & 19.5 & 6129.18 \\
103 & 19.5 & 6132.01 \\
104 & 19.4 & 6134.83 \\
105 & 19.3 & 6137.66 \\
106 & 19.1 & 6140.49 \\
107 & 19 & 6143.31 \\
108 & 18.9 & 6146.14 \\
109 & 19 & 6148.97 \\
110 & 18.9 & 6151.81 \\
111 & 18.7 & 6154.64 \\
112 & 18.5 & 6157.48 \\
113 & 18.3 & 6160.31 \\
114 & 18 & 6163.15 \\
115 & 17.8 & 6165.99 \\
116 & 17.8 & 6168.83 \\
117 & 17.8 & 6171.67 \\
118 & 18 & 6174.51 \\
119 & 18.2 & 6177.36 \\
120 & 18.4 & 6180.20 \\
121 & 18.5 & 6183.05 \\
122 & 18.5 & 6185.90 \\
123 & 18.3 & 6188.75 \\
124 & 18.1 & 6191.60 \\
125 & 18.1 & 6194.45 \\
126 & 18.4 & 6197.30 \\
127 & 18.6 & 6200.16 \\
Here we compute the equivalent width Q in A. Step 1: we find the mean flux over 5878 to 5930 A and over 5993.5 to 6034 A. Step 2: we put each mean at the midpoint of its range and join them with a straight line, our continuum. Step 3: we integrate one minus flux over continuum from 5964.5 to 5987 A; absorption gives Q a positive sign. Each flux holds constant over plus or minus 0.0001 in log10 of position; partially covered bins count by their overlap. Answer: -0.2 A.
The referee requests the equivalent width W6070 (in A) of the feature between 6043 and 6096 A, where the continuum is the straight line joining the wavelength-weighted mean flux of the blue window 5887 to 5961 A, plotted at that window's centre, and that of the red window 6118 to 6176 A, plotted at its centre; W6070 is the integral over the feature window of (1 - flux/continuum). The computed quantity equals -3.3 A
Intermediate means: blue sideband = 18.7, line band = 19.9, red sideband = 18.8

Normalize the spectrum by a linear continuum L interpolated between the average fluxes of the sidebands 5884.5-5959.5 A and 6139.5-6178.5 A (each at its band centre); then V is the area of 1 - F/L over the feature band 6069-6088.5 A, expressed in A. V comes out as -1.6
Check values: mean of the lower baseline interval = 18.6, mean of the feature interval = 20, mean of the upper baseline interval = 18.4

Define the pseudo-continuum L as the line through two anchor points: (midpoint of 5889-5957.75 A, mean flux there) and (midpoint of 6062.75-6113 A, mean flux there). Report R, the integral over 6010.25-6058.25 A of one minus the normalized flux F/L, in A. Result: -1.4 A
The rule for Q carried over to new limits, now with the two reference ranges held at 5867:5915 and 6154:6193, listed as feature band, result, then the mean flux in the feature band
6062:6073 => -1.5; 20.5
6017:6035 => -2.0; 20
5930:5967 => -3.2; 19.5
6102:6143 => -3.0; 19.5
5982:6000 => -1.7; 19.6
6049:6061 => -1.3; 20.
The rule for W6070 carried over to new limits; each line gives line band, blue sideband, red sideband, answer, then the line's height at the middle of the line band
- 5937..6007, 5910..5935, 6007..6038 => 0.4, 19.5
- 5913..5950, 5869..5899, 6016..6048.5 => -2.3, 18.4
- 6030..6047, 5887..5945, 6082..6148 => -1.5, 19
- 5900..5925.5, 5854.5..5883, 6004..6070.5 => 0.6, 19.2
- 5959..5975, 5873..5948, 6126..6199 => -0.5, 18.5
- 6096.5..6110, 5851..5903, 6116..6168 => -0.5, 18.9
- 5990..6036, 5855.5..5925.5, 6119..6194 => -2.9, 18.5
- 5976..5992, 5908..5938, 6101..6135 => 0.0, 19.3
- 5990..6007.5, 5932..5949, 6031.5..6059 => 0.5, 20.1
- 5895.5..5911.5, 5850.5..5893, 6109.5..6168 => 0.7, 18.5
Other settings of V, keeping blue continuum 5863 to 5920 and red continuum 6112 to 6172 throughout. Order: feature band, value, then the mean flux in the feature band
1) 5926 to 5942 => -1.1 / 19.4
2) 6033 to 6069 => -3.3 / 20.3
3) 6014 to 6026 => -0.5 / 19.2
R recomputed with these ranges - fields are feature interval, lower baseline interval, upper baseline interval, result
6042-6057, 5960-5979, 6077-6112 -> -0.52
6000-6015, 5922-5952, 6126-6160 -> 0.30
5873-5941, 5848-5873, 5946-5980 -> 3.23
